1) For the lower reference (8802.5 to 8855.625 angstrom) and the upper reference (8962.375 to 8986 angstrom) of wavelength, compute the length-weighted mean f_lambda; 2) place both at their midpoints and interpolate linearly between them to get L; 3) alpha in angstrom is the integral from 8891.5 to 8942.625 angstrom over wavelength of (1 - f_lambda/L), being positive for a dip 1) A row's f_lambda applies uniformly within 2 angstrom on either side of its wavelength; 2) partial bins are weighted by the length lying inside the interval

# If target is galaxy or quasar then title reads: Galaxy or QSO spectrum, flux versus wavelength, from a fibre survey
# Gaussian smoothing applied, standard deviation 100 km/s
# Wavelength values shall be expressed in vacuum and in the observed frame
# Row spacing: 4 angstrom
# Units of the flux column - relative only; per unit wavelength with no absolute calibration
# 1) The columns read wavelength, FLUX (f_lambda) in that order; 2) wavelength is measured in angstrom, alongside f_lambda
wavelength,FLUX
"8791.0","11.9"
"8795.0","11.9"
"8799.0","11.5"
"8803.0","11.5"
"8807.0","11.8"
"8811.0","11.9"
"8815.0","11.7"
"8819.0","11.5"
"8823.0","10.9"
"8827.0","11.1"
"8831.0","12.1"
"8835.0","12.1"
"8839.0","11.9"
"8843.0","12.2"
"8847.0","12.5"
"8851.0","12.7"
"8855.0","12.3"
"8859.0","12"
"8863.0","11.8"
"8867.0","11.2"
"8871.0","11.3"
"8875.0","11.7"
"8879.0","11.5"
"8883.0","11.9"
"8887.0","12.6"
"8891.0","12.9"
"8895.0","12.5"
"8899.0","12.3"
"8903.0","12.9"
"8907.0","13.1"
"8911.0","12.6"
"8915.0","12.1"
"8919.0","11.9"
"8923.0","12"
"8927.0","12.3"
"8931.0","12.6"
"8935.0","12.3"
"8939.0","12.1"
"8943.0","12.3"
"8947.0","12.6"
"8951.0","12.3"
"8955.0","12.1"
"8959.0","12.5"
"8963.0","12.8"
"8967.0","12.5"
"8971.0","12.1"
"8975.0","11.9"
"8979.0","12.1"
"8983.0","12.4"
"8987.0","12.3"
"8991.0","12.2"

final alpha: -1.2 angstrom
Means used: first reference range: 11.9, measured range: 12.4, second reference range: 12.3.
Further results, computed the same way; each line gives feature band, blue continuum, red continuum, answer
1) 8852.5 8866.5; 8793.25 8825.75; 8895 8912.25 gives 0.2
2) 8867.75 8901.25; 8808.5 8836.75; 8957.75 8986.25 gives -0.4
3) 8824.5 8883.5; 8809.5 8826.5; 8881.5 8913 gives 0.5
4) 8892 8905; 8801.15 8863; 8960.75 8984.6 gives -0.6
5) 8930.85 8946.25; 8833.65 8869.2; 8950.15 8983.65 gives -0.1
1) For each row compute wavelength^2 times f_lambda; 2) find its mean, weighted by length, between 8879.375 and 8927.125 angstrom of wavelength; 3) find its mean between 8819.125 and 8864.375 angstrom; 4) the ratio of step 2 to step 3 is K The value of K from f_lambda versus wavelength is 1.05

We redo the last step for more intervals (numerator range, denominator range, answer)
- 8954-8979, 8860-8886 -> 1.08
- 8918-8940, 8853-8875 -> 1.06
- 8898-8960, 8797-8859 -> 1.07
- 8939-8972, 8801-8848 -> 1.09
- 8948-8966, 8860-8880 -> 1.10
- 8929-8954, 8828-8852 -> 1.04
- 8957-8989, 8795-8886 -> 1.08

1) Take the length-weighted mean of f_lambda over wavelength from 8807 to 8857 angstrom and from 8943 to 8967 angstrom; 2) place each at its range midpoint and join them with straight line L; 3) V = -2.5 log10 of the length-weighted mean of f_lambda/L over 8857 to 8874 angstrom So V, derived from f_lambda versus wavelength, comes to 0.04 mag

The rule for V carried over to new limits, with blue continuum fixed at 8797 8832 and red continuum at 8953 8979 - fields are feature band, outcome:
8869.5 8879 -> 0.03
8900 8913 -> -0.07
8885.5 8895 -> -0.07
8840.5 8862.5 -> -0.05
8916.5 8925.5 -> 0.01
